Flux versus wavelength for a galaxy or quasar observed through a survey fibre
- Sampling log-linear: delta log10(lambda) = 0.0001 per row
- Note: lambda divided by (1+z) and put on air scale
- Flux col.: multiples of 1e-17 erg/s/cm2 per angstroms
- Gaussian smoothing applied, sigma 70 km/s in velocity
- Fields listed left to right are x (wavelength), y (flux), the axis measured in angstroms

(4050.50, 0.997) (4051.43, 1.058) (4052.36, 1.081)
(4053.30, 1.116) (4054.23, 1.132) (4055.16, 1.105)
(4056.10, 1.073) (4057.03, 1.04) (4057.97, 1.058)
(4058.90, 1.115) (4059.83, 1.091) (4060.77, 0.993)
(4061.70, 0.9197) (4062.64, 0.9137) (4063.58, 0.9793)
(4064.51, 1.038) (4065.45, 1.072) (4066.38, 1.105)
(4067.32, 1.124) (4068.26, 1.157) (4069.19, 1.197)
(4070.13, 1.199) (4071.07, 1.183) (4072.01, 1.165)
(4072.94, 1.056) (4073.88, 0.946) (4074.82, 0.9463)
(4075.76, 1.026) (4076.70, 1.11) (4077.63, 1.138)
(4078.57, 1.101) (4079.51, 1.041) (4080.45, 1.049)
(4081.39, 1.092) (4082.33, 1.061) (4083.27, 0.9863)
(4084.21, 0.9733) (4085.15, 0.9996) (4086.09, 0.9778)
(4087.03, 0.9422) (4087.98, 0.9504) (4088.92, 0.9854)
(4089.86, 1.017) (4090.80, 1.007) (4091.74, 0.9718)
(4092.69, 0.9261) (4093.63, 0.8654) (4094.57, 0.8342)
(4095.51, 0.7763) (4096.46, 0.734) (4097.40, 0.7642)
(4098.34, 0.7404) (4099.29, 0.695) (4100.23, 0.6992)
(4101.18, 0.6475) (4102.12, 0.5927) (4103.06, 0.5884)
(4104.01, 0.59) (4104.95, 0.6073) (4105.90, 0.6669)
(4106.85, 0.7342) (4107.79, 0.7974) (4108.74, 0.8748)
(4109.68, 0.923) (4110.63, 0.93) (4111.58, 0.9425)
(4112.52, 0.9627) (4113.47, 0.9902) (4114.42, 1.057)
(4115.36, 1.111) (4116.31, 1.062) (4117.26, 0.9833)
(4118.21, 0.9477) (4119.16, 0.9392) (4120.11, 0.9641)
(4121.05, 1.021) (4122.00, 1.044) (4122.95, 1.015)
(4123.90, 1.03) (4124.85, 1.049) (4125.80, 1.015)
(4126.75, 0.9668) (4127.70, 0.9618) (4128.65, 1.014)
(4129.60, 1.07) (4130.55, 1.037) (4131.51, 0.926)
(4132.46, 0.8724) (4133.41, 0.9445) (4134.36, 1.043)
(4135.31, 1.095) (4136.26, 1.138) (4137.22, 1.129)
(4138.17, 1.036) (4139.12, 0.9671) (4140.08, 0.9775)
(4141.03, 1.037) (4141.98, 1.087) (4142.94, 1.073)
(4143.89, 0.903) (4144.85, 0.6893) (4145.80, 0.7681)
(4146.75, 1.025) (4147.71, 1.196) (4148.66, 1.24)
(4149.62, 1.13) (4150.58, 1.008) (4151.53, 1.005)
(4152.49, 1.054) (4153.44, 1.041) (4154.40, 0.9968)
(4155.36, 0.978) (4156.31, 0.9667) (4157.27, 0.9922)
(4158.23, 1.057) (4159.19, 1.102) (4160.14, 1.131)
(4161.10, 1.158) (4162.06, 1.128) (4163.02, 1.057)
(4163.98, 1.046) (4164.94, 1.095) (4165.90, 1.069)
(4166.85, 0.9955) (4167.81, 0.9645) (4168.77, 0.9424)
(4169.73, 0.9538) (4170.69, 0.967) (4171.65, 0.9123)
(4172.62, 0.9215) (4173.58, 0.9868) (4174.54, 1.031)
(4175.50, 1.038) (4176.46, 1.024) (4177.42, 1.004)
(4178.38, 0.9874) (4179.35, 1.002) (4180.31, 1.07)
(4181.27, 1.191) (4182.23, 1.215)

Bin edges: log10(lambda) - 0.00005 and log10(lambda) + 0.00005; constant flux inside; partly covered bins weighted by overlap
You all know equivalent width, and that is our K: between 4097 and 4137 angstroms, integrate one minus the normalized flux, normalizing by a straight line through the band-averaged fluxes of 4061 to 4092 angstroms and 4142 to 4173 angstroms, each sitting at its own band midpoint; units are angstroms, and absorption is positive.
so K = 4.8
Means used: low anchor 1.04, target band 0.908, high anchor 1.02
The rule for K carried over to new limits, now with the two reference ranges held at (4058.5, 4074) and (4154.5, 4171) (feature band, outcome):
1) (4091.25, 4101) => 2.45 angstroms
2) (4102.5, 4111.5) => 2.60 angstroms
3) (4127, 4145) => 0.72 angstroms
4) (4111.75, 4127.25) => 0.67 angstroms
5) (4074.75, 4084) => 0.12 angstroms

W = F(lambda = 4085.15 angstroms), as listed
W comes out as 0.9996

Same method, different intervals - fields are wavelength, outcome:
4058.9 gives 1.115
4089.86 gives 1.017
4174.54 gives 1.031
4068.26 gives 1.157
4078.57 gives 1.101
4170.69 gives 0.967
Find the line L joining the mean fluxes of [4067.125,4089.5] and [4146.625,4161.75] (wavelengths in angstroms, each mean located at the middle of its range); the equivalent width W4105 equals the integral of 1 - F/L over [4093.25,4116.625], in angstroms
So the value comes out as 5.6 angstroms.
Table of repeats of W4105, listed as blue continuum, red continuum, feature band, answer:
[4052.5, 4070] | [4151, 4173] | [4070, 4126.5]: 6.5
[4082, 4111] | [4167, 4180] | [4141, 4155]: -1.3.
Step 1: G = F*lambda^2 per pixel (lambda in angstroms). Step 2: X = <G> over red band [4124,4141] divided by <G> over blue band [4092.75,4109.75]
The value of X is 1.41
